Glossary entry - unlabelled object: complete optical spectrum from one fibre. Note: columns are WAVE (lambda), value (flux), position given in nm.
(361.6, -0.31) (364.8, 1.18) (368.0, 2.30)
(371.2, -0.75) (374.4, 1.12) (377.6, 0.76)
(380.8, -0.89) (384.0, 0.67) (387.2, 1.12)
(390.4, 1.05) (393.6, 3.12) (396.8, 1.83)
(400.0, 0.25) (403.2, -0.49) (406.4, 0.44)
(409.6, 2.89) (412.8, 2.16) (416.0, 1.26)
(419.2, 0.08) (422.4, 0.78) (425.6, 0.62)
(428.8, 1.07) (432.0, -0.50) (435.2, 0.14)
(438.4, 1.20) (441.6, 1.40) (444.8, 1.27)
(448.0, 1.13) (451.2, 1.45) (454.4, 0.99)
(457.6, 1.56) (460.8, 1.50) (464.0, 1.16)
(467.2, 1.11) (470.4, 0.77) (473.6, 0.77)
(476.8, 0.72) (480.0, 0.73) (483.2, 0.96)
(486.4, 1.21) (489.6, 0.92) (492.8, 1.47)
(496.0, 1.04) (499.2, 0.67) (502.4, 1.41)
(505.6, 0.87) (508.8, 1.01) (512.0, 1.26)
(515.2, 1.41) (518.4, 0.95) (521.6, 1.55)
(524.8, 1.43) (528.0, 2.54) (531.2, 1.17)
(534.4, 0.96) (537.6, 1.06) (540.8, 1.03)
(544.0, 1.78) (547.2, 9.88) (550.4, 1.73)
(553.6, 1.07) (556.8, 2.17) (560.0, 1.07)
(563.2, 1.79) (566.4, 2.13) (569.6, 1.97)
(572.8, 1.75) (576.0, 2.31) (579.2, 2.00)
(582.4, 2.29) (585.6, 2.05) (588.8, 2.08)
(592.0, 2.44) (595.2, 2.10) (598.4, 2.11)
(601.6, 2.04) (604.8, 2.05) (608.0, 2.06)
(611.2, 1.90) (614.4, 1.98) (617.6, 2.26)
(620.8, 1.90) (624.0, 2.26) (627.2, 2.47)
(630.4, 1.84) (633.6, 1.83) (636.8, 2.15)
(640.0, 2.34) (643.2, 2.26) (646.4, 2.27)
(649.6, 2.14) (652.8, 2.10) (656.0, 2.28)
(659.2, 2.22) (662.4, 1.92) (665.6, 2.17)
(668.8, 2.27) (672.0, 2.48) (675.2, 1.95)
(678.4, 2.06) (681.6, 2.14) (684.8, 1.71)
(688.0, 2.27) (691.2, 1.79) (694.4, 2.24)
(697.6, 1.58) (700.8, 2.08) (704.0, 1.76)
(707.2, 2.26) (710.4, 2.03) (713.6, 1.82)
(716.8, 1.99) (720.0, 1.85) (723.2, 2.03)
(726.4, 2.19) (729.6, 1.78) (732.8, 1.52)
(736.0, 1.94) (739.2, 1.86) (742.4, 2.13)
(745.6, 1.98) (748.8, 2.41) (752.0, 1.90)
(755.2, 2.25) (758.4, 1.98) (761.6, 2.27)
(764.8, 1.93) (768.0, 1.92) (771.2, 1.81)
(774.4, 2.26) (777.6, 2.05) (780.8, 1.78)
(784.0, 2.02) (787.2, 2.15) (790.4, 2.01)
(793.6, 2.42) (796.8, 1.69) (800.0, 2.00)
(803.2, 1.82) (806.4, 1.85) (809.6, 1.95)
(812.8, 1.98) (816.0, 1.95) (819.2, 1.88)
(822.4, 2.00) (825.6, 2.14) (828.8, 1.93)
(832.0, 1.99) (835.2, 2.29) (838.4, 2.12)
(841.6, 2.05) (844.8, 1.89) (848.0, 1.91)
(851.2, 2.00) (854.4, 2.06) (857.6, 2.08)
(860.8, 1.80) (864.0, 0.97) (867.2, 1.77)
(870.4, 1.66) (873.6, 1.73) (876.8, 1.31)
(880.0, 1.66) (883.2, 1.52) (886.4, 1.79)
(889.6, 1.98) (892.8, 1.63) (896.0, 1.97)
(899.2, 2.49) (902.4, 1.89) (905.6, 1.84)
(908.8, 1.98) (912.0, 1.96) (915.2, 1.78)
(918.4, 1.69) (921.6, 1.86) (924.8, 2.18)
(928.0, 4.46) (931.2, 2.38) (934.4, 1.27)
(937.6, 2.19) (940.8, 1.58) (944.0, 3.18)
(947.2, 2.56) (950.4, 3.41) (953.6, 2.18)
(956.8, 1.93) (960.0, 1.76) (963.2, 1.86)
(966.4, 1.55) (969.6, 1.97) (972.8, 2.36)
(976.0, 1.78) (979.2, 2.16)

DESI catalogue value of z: 0.413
